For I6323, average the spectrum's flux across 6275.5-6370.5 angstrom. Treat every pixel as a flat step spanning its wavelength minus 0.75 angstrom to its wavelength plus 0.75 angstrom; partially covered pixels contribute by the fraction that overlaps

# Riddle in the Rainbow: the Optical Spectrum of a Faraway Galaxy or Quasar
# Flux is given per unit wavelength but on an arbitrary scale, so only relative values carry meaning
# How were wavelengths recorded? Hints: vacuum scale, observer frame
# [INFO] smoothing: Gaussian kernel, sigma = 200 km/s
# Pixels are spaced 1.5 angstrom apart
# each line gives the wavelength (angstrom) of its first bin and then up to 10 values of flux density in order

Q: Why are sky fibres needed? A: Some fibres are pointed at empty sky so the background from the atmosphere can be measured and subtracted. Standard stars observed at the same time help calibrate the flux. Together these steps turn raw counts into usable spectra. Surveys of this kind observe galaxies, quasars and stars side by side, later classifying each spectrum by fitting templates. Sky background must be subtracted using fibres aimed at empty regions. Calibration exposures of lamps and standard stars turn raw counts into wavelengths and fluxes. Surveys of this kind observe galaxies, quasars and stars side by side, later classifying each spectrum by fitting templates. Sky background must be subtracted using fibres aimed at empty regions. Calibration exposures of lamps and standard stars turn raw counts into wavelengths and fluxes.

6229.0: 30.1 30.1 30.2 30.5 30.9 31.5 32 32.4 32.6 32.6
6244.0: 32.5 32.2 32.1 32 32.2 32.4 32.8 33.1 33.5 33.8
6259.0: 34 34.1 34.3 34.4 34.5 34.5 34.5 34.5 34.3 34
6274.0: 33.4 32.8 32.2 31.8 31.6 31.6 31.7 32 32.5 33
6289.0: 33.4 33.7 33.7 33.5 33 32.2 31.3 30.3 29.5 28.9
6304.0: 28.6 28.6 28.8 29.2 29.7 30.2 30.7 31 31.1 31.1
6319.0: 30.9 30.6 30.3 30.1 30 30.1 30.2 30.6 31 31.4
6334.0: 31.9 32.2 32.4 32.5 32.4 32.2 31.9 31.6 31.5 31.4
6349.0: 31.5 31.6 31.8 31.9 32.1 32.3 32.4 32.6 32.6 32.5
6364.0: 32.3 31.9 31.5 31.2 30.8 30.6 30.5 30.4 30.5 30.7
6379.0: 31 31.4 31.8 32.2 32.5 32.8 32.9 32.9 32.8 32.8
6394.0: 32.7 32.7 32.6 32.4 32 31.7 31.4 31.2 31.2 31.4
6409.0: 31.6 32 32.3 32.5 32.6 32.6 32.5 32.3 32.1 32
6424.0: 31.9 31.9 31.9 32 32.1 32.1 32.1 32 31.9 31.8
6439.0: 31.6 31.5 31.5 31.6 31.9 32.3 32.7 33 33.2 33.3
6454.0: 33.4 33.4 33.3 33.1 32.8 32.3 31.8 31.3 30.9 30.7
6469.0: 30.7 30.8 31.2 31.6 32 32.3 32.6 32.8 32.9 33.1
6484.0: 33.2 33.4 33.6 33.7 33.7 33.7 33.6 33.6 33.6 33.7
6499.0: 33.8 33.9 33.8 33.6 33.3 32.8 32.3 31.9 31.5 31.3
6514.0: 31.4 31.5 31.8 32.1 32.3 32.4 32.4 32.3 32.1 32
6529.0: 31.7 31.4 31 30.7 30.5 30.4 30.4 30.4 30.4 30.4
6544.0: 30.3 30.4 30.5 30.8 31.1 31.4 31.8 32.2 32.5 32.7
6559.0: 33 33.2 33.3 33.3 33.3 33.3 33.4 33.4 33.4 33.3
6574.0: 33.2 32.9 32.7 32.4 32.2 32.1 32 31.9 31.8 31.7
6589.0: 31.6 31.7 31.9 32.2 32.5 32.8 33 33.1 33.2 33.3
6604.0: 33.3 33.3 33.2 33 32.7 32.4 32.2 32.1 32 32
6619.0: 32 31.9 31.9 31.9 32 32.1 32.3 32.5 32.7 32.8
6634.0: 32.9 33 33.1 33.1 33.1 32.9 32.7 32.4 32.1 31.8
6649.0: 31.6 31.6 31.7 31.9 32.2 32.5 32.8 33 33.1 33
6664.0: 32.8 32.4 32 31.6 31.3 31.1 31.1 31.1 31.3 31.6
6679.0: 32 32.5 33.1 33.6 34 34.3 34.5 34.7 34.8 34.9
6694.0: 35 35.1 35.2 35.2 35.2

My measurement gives 31.4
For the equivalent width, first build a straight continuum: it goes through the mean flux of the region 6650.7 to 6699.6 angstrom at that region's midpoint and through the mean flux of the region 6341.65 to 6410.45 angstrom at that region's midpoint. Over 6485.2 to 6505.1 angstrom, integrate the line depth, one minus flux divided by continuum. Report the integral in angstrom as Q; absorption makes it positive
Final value -0.8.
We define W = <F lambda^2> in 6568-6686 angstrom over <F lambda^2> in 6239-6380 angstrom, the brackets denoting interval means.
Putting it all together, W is 1.12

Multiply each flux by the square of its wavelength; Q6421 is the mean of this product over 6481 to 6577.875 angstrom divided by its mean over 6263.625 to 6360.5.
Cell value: 1.09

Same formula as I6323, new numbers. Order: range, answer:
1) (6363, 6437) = 31.9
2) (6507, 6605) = 32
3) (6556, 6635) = 32.6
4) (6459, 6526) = 32.5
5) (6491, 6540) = 32.2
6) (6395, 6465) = 32.2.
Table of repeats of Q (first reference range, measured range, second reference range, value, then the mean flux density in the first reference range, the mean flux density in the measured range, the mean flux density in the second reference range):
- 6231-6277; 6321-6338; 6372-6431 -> 0.8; 32.9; 30.9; 32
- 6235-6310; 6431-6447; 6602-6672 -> 0.3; 32.4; 31.8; 32.4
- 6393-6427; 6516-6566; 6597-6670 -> 1.0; 32.1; 31.7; 32.5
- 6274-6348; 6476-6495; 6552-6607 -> -0.6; 31.3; 33.3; 32.7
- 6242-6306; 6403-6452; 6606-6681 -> 0.6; 32.6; 32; 32.3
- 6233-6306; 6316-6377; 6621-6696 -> 2.1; 32.5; 31.4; 32.7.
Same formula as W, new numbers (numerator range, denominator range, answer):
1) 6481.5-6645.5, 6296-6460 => 1.08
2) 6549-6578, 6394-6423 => 1.07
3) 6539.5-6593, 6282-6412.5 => 1.09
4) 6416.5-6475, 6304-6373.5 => 1.06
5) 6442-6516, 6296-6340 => 1.12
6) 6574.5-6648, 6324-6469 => 1.09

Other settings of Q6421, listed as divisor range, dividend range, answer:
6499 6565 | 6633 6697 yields 1.07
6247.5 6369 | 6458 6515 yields 1.08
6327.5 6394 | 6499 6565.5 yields 1.06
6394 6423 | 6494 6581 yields 1.04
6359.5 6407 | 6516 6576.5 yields 1.06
